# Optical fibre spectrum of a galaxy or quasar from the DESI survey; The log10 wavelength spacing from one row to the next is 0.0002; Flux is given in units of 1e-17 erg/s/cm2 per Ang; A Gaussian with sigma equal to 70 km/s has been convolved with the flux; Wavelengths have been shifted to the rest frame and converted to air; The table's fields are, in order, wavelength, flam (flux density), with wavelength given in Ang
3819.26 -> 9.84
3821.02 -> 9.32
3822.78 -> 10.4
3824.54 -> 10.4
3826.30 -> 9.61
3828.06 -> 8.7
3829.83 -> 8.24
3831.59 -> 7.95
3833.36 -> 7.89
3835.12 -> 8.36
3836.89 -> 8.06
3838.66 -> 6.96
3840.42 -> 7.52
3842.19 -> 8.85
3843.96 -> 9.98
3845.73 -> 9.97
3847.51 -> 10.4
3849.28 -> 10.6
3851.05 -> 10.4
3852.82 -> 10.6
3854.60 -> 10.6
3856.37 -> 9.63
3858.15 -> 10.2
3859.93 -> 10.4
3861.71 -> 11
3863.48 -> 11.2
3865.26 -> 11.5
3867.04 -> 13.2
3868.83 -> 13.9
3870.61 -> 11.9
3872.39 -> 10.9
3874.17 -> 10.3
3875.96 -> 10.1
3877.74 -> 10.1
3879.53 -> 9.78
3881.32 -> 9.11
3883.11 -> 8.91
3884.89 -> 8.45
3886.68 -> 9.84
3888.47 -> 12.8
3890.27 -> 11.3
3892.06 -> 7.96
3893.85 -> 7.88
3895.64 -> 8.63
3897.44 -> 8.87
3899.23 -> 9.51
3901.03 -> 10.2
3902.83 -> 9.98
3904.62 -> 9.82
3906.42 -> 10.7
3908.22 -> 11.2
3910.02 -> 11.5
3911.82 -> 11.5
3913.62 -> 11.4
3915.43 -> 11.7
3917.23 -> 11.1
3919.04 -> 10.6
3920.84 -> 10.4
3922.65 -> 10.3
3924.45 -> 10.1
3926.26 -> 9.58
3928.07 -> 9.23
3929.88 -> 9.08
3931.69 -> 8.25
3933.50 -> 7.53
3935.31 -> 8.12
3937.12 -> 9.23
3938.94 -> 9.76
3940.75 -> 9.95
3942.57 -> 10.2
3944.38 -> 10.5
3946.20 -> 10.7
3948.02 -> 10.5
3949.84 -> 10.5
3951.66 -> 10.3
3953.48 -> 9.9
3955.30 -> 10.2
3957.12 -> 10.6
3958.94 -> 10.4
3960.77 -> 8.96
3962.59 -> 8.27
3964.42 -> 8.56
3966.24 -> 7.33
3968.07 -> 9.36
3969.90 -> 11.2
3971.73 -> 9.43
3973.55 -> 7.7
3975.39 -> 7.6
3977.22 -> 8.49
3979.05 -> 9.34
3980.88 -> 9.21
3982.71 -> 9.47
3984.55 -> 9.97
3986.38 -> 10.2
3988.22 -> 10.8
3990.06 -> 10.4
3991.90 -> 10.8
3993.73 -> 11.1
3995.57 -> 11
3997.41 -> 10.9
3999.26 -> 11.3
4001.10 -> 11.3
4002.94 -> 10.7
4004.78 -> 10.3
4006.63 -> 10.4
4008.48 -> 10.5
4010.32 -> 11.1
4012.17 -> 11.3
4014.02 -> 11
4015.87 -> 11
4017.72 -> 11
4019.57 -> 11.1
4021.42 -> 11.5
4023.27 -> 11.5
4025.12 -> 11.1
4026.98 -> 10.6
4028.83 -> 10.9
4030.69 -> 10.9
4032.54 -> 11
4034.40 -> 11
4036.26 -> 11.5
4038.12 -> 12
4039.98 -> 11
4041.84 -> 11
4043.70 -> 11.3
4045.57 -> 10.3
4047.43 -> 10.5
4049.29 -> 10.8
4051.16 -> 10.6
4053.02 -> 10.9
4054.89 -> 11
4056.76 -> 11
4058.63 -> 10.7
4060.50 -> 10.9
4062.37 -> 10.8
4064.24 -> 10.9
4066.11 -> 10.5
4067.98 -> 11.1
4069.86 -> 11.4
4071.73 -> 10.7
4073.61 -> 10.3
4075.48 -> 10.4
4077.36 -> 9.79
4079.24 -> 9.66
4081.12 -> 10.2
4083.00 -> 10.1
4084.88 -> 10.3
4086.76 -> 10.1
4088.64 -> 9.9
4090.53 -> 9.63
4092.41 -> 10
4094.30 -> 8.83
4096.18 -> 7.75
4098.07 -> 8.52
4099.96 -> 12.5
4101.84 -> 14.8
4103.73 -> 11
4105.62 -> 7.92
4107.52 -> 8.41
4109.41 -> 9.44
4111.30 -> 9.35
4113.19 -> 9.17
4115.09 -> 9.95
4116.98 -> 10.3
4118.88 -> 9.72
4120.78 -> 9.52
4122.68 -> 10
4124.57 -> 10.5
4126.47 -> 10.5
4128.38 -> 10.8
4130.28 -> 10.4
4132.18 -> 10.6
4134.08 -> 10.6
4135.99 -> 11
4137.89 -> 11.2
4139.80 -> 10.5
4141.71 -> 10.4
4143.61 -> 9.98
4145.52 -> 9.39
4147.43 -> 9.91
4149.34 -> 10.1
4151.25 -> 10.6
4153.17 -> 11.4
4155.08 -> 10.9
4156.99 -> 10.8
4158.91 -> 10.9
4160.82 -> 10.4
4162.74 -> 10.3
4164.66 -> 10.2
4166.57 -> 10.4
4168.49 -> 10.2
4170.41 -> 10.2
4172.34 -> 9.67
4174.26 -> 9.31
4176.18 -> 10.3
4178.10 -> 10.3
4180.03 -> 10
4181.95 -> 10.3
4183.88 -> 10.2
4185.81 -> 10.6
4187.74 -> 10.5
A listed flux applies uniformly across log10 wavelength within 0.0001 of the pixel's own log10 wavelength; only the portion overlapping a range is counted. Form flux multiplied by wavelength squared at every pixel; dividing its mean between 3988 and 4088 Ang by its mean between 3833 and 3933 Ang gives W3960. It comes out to 1.16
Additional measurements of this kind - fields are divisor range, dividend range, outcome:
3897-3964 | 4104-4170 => 1.13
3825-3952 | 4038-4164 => 1.16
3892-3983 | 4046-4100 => 1.14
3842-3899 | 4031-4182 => 1.14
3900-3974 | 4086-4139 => 1.11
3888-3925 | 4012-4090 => 1.12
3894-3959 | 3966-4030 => 1.07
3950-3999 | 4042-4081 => 1.15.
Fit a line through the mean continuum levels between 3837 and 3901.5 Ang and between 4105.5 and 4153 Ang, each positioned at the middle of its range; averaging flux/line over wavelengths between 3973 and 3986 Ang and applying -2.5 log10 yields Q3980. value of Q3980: 0.13 mag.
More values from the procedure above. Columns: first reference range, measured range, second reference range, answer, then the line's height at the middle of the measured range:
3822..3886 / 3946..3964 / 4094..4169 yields 0.01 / 10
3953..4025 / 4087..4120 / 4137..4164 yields 0.06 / 10.4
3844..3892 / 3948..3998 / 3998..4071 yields 0.12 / 10.8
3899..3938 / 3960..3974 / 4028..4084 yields 0.16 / 10.3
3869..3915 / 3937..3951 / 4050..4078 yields 0.01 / 10.4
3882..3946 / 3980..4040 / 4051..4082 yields -0.05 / 10.4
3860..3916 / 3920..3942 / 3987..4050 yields 0.15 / 10.6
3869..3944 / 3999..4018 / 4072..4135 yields -0.09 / 10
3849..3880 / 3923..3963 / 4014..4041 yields 0.14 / 11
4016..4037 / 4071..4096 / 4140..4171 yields 0.09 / 10.8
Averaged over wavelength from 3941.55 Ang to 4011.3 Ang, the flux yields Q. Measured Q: 9.99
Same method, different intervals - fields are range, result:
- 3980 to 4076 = 10.8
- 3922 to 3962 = 9.71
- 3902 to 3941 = 10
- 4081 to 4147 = 10.1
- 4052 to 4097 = 10.3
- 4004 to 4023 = 10.9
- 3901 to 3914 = 10.8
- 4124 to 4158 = 10.5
